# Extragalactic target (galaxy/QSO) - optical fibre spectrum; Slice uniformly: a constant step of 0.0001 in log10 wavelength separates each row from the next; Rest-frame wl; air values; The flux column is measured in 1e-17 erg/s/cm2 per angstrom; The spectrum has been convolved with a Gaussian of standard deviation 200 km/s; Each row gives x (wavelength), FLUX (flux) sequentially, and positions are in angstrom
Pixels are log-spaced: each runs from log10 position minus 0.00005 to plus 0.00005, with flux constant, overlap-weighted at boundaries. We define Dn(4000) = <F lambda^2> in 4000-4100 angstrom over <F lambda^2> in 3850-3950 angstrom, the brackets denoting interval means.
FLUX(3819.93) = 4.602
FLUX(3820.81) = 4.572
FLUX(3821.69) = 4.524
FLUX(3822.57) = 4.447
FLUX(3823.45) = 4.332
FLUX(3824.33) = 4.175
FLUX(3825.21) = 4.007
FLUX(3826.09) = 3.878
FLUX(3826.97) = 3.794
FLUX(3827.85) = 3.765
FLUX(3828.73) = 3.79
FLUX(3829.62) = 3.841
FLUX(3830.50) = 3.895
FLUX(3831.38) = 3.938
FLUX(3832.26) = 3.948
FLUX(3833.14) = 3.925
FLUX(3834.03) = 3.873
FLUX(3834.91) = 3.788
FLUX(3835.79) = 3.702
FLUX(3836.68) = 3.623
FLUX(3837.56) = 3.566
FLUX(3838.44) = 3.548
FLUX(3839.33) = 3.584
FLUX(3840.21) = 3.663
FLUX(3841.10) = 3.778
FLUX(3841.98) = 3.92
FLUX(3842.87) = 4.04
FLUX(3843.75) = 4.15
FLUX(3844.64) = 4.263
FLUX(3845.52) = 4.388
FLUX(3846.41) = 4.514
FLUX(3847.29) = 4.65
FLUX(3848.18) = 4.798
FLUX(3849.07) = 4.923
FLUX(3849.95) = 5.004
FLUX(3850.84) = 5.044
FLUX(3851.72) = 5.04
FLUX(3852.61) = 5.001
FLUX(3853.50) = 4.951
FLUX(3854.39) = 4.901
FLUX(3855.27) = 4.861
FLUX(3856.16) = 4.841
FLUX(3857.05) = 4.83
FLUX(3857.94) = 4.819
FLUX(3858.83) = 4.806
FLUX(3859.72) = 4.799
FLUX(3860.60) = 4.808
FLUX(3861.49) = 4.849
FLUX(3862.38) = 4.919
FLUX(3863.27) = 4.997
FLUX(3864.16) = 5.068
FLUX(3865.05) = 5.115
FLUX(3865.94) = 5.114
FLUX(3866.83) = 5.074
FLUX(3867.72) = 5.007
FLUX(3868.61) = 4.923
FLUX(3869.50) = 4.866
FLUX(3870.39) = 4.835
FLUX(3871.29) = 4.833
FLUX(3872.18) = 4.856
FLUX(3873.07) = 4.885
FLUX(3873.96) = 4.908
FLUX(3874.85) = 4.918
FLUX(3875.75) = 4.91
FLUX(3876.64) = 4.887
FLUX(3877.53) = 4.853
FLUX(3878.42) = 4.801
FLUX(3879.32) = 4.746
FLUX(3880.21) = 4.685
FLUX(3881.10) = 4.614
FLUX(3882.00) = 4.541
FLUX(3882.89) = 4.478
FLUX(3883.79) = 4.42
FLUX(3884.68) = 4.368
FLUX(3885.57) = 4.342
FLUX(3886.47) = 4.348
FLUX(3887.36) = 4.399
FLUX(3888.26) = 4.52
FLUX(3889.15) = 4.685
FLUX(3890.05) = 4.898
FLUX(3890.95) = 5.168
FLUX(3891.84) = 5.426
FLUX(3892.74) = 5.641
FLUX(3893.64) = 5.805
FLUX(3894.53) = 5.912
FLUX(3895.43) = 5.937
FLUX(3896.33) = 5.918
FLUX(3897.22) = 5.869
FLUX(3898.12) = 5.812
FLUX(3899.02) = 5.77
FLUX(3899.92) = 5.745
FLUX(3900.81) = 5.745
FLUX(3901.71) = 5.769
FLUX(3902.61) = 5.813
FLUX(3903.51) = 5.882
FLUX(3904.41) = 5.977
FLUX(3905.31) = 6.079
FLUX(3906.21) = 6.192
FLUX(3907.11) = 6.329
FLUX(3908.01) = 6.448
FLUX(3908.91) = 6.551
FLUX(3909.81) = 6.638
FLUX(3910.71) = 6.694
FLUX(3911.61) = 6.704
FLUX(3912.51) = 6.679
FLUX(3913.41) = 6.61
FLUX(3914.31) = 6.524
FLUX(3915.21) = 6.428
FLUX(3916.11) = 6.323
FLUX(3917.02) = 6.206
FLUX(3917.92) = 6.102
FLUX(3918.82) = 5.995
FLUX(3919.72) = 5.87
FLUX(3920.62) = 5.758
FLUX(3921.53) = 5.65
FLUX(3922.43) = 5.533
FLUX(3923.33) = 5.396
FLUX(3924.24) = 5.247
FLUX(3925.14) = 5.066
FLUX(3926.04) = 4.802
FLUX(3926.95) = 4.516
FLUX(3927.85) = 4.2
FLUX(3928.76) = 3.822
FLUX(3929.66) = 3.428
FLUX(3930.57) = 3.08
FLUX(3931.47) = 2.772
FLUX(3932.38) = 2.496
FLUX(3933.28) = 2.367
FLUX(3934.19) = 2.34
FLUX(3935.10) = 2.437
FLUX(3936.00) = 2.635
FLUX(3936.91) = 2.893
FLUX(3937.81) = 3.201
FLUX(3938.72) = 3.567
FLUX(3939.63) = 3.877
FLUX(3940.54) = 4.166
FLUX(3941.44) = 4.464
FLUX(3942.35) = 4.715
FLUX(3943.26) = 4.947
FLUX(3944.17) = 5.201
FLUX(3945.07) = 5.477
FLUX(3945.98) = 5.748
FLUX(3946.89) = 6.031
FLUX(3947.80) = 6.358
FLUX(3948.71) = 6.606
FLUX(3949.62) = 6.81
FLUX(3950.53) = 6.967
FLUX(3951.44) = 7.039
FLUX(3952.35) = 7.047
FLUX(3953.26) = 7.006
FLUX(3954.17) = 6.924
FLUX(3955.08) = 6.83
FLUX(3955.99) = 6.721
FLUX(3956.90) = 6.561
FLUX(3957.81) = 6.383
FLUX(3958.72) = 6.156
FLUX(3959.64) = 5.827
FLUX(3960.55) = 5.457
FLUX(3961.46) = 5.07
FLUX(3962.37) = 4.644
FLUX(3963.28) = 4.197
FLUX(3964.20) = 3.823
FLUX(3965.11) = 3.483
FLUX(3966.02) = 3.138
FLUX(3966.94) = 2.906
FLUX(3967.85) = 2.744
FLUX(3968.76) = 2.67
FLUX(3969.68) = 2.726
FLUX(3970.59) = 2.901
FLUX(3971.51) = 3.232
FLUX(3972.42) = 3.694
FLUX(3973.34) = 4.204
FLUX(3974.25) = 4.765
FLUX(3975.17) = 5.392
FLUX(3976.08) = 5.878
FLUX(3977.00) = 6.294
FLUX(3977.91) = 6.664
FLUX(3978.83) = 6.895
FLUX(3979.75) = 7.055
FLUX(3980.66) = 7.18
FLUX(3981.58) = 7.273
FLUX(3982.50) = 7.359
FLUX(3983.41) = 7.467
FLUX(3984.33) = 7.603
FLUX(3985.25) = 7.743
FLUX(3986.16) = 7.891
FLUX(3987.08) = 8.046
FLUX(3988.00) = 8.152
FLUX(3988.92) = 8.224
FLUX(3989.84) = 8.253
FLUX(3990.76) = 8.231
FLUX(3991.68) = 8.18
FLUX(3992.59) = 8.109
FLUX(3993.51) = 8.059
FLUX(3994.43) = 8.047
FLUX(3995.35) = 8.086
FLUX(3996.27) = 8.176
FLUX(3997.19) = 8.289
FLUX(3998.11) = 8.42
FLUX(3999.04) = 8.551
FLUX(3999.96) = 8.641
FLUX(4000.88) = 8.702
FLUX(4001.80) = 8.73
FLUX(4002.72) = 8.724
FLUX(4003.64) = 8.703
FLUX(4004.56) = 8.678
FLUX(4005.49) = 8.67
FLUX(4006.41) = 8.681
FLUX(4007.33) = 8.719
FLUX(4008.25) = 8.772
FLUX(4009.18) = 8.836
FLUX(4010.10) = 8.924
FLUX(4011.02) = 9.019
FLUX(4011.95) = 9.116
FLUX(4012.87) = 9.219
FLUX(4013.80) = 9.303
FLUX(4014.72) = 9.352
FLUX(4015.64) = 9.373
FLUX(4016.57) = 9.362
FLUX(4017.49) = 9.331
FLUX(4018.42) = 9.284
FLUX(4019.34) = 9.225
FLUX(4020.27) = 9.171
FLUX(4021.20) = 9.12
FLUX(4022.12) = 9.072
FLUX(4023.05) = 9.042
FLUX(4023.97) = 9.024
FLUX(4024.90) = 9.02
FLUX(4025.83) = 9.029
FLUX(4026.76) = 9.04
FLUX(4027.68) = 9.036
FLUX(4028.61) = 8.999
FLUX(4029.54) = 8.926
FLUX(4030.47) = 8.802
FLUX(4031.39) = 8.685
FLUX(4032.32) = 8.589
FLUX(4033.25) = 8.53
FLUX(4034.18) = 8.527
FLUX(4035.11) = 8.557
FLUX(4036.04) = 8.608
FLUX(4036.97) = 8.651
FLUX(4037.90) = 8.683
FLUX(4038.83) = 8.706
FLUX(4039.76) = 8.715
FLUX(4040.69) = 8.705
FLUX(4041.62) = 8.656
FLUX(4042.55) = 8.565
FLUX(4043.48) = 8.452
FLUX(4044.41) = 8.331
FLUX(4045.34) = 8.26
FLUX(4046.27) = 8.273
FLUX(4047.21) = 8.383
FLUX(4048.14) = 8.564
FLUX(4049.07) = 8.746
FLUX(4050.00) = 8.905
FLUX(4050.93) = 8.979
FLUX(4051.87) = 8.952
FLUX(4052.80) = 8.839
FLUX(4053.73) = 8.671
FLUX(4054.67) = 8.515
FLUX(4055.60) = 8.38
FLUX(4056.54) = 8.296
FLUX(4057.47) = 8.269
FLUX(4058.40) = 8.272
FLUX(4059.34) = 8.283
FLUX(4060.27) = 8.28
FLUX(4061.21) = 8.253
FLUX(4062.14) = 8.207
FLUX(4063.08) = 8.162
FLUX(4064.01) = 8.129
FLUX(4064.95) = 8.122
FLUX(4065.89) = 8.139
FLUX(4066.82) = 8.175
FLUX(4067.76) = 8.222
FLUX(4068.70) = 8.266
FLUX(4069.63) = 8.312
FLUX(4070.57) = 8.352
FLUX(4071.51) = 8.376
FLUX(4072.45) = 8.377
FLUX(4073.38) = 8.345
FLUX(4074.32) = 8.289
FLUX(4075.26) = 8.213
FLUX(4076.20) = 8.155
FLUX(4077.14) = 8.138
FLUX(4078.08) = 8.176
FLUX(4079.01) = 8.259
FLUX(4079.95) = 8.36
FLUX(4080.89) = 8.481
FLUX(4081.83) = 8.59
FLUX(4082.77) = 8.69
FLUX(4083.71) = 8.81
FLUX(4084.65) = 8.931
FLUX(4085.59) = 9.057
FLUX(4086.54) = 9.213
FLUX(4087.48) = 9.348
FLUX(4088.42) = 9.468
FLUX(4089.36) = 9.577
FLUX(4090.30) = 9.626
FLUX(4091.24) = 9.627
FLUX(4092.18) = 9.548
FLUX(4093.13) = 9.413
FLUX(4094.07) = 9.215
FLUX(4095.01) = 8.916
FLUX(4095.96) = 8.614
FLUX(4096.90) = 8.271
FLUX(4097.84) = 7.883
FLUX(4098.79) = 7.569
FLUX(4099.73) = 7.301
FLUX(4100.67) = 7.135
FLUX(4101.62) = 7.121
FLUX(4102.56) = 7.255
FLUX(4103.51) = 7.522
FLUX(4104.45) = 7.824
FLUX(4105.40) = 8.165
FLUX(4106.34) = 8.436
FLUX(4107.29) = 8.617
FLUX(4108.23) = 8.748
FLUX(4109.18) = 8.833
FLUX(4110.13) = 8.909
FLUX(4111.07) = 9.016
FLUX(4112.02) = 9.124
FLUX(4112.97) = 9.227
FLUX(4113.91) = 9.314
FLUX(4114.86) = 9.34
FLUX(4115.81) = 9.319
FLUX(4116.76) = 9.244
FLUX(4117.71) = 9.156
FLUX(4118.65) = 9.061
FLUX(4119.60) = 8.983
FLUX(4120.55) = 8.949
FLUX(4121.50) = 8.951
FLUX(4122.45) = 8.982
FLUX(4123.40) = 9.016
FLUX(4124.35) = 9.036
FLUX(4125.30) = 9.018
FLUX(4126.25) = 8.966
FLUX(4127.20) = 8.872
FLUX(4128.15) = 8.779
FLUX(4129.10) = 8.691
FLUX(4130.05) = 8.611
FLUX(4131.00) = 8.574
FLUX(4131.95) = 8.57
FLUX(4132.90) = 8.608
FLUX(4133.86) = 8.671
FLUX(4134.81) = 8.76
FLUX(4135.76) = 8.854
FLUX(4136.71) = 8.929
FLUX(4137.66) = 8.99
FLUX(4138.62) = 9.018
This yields 1.85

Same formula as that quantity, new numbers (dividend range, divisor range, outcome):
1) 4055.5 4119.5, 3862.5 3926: 1.73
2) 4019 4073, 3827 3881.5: 2.09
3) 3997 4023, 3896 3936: 1.76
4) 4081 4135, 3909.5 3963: 1.81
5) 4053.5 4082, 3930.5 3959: 1.75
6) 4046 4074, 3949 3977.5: 1.73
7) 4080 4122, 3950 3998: 1.50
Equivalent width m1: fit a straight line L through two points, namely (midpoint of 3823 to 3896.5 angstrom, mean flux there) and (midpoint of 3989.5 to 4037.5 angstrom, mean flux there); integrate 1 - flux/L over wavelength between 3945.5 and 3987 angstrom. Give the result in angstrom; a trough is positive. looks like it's 9.9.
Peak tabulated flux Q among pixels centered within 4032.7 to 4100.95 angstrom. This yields 9.627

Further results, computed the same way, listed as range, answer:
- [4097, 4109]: 8.748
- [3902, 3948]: 6.704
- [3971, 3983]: 7.359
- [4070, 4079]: 8.377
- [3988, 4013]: 9.219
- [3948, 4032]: 9.373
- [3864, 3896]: 5.937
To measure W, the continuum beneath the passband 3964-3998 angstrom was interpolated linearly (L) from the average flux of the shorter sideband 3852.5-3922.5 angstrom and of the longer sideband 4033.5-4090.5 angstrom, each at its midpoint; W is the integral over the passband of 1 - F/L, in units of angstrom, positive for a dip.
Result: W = 4.2 angstrom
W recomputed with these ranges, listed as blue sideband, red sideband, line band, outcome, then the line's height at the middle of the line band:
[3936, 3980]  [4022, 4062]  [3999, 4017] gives -4.3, 7.2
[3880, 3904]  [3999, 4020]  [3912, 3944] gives 8.7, 6.36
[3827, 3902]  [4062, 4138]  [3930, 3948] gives 6.2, 5.95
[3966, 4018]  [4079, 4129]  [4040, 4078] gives -0.9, 8.19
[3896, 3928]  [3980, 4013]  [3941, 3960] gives 2.3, 7.01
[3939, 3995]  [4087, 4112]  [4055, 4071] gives -0.9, 7.83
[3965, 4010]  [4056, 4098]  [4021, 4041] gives -2.8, 7.74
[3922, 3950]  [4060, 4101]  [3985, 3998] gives -4.8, 5.93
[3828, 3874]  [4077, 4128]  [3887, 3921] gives -3.3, 5.39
